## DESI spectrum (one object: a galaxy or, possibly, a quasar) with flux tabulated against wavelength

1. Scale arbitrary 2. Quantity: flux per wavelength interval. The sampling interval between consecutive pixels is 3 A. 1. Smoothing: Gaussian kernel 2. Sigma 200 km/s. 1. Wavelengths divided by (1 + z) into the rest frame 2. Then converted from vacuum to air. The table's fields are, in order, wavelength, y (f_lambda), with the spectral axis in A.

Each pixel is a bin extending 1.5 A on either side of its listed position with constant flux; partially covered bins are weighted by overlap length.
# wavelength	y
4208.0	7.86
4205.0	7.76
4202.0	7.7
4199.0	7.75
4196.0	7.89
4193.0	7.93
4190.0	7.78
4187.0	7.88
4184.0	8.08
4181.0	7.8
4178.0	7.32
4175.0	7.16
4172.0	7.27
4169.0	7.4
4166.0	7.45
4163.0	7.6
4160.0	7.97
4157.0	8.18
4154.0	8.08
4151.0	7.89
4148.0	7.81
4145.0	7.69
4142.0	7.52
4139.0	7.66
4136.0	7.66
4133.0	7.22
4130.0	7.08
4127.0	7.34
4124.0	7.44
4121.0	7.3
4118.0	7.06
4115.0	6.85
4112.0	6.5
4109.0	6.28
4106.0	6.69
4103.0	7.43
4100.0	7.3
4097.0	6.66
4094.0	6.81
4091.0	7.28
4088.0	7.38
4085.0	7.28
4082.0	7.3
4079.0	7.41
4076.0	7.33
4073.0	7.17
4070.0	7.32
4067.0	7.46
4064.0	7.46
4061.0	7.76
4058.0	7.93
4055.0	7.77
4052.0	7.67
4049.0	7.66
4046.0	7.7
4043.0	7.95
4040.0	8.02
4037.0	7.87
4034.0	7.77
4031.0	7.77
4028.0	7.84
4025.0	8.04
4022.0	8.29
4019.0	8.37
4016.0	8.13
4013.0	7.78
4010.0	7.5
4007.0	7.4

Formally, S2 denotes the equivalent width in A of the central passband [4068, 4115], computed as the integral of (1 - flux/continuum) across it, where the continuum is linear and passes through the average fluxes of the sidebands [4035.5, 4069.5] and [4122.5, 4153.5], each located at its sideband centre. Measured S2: 3.6 A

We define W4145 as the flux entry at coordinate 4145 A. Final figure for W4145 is 7.69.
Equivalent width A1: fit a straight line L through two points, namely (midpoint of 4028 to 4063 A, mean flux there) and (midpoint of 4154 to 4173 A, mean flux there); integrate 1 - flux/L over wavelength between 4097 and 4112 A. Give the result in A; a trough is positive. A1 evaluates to 1.7 A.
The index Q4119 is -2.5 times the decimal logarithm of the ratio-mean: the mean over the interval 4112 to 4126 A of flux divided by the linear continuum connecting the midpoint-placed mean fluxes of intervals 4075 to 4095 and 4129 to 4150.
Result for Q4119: 0.05 mag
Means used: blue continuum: 7.27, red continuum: 7.54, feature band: 7.1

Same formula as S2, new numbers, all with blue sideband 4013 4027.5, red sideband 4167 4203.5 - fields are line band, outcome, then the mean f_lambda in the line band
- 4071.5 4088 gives 1.37 A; 7.31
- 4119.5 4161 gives 0.86 A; 7.63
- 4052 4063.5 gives 0.37 A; 7.77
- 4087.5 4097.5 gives 1.13 A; 7.03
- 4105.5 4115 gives 1.63 A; 6.53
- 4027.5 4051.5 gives 0.79 A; 7.82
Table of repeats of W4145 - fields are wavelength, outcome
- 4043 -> 7.95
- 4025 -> 8.04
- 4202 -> 7.7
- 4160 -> 7.97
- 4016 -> 8.13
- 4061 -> 7.76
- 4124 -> 7.44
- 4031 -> 7.77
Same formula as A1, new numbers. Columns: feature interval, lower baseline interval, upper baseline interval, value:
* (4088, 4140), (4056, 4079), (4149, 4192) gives 3.39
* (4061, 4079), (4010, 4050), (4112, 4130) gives 0.45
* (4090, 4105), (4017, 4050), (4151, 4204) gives 1.47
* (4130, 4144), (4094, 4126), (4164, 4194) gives -0.52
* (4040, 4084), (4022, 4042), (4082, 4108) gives -0.28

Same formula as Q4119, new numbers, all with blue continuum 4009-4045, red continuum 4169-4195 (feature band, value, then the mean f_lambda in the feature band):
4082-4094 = 0.08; 7.25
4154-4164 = -0.04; 7.96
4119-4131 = 0.07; 7.29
